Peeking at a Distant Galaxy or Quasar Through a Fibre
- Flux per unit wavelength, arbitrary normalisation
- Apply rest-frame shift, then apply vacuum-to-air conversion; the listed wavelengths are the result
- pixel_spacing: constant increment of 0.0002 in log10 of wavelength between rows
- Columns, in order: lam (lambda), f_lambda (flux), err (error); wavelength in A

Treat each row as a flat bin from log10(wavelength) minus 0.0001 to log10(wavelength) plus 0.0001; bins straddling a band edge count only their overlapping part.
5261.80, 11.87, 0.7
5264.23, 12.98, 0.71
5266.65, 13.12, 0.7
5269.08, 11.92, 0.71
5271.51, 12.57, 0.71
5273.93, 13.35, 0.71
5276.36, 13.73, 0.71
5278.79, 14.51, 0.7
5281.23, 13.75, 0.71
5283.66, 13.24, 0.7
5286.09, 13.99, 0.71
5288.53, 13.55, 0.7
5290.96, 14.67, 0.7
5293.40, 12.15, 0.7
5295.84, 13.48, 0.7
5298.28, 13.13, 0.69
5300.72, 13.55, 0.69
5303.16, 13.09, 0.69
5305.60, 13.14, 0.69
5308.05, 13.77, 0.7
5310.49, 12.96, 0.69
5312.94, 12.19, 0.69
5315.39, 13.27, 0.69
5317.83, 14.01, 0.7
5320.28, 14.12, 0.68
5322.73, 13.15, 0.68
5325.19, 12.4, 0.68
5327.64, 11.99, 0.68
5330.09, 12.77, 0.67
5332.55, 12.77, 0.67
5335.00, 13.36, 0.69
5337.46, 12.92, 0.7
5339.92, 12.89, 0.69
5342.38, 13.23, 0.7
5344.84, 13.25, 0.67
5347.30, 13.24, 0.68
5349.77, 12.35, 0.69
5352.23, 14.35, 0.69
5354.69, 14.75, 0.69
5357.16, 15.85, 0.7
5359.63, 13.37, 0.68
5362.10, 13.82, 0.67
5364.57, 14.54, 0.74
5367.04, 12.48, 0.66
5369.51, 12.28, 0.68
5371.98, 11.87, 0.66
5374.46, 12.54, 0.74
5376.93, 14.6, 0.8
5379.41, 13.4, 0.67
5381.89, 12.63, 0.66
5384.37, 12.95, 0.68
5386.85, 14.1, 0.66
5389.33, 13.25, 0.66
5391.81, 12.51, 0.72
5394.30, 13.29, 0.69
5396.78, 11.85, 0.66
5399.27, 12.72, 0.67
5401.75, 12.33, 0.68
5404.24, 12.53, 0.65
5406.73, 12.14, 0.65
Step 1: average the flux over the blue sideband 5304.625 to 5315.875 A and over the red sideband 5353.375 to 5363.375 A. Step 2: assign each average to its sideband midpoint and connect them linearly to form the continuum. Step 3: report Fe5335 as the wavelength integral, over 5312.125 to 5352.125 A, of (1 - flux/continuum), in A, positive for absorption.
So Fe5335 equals 1.8 A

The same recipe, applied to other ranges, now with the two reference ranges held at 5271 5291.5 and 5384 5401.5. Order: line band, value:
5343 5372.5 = -0.8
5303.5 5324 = 0.3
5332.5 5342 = 0.2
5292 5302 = 0.4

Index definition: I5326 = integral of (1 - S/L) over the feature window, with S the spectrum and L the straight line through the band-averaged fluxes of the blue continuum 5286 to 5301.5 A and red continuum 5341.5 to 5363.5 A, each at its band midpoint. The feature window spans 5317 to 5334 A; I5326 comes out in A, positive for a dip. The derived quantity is 0.8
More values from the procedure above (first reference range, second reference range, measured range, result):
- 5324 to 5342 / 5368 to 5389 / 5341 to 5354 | -0.5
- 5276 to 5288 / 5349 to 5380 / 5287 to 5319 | 1.1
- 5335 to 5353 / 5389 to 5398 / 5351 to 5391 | -2.0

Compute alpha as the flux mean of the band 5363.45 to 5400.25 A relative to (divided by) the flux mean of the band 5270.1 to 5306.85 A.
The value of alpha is 1.0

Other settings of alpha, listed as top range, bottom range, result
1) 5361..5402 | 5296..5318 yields 0.99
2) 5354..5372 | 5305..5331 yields 1.05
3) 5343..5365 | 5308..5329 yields 1.06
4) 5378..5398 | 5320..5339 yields 1.01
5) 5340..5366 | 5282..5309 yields 1.03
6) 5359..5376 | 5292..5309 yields 0.99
